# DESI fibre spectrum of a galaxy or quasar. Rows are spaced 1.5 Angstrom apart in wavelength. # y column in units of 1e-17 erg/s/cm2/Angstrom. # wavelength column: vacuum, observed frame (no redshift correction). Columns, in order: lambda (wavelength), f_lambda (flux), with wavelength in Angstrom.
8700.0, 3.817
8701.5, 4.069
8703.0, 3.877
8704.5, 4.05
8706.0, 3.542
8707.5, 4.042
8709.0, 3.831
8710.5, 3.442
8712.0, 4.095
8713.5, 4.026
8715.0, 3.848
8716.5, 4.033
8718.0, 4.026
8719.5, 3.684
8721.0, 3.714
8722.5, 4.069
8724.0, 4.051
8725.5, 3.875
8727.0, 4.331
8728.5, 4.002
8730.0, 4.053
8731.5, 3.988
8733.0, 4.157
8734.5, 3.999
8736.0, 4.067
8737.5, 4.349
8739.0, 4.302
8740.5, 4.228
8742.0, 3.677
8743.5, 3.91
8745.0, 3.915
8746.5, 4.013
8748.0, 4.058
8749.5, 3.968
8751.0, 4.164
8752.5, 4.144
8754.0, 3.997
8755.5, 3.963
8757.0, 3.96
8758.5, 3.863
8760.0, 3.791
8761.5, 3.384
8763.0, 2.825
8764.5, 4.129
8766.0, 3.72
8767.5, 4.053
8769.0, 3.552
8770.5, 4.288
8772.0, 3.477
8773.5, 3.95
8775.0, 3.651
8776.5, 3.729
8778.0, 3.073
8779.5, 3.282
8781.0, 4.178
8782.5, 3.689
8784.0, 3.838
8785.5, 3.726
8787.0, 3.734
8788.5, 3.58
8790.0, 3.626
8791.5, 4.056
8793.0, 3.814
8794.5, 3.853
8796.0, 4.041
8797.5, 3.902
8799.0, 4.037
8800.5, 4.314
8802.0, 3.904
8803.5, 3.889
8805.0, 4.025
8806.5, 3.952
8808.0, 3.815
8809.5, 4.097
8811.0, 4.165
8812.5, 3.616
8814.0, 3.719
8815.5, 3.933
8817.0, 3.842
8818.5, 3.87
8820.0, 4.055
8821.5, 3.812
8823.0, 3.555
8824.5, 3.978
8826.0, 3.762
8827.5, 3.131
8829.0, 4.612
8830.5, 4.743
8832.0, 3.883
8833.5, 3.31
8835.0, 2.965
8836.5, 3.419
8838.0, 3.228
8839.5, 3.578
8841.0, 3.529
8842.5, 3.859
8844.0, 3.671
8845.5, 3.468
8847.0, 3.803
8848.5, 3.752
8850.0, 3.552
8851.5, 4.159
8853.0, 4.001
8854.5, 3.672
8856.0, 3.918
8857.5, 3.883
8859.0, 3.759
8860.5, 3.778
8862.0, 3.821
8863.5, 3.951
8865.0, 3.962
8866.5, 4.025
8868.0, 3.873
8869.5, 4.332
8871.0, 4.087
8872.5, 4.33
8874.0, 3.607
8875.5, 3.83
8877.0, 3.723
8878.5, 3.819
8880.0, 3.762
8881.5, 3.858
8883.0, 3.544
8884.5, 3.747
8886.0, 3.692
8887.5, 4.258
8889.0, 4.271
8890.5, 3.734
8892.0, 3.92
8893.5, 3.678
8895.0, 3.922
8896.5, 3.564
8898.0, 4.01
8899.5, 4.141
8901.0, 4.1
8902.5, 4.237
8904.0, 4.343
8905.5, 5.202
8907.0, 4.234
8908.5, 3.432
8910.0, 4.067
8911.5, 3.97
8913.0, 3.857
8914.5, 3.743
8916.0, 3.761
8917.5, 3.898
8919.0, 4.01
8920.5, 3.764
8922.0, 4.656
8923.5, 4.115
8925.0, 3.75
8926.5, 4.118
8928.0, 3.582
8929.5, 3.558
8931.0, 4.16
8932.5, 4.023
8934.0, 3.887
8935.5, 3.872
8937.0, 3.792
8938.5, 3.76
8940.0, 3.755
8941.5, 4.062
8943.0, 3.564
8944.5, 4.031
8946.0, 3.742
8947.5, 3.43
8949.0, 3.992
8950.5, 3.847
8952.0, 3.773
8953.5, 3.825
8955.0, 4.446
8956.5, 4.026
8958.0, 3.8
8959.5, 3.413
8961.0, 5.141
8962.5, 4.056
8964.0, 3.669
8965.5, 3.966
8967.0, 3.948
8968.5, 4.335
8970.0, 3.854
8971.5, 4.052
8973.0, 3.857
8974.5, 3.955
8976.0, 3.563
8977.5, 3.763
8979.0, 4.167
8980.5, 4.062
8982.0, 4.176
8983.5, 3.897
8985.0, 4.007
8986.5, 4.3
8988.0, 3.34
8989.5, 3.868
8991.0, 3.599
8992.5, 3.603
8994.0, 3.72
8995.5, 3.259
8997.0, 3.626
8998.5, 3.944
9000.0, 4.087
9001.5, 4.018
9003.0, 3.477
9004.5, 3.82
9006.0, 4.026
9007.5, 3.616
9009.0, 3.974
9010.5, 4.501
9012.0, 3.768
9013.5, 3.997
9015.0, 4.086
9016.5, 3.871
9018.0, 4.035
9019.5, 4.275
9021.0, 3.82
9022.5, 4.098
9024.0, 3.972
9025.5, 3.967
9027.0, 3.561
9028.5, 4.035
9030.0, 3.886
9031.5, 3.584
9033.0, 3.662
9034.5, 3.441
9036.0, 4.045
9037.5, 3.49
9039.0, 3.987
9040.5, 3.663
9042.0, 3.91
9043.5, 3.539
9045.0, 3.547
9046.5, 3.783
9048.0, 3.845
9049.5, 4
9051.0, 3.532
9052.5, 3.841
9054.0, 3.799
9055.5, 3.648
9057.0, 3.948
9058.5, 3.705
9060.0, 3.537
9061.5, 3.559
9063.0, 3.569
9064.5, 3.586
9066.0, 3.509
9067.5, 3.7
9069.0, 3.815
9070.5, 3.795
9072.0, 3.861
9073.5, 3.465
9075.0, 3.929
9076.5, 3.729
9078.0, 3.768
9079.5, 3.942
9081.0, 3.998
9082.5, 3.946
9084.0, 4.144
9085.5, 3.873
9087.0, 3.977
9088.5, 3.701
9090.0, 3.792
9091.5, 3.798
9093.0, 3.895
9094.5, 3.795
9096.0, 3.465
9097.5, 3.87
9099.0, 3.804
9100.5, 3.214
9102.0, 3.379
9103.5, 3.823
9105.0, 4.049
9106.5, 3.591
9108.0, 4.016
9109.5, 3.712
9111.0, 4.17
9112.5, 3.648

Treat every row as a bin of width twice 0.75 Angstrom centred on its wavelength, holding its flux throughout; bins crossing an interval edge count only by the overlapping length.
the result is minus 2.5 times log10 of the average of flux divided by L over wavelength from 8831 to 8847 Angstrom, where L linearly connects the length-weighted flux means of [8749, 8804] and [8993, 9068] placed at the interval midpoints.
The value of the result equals 0.084 mag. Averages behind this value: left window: 3.81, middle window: 3.53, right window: 3.8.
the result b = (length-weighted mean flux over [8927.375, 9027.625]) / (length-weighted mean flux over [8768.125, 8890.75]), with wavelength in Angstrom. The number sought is 1.0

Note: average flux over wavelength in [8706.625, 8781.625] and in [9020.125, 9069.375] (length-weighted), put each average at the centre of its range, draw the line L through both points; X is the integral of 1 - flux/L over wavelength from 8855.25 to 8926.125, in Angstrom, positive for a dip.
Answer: -2.5 Angstrom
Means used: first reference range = 3.9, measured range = 3.96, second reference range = 3.75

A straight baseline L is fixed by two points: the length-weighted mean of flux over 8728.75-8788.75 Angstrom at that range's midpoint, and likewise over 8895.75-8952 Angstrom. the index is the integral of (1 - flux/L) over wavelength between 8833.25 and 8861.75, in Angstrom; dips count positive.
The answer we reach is 1.8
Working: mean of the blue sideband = 3.86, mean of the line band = 3.66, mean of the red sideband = 3.94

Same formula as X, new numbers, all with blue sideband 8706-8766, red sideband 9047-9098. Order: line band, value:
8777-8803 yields 0.7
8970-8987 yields -0.7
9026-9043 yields 0.2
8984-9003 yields 0.2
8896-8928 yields -1.5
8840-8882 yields 0.3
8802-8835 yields 0.2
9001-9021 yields -0.8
